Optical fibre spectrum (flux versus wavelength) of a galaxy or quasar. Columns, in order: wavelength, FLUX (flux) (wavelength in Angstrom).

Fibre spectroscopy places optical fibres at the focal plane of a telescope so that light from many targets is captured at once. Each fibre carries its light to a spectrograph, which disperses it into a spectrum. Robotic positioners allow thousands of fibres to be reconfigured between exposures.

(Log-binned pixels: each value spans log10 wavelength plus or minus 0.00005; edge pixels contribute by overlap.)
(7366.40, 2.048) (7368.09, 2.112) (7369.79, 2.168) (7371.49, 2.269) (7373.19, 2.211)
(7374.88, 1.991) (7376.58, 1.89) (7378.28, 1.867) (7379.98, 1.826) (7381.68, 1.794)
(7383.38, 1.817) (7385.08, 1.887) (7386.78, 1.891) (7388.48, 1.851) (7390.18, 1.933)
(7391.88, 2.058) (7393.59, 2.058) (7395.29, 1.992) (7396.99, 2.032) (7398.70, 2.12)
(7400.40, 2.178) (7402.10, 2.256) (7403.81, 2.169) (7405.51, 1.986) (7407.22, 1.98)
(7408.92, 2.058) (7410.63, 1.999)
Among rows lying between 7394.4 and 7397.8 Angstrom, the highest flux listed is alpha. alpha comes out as 2.032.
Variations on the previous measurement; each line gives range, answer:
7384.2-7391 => 1.933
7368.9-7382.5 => 2.269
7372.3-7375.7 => 2.211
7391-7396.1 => 2.058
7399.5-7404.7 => 2.256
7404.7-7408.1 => 1.986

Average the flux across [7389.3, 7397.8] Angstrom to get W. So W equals 2.01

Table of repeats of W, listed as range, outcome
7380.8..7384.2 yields 1.81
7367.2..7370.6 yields 2.14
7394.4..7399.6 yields 2.05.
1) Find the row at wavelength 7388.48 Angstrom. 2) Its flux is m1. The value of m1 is 1.851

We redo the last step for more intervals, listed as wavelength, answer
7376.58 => 1.89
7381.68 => 1.794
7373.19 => 2.211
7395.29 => 1.992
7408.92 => 2.058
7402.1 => 2.256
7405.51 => 1.986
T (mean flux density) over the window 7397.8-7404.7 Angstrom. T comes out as 2.18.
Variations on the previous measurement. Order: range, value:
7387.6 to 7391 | 1.89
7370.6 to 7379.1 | 2.05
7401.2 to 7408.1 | 2.1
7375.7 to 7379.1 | 1.88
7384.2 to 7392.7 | 1.92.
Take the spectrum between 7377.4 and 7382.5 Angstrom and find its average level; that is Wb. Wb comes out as 1.83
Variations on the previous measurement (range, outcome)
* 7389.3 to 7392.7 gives 2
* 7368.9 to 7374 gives 2.21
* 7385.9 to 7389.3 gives 1.87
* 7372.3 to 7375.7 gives 2.11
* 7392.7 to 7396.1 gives 2.02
